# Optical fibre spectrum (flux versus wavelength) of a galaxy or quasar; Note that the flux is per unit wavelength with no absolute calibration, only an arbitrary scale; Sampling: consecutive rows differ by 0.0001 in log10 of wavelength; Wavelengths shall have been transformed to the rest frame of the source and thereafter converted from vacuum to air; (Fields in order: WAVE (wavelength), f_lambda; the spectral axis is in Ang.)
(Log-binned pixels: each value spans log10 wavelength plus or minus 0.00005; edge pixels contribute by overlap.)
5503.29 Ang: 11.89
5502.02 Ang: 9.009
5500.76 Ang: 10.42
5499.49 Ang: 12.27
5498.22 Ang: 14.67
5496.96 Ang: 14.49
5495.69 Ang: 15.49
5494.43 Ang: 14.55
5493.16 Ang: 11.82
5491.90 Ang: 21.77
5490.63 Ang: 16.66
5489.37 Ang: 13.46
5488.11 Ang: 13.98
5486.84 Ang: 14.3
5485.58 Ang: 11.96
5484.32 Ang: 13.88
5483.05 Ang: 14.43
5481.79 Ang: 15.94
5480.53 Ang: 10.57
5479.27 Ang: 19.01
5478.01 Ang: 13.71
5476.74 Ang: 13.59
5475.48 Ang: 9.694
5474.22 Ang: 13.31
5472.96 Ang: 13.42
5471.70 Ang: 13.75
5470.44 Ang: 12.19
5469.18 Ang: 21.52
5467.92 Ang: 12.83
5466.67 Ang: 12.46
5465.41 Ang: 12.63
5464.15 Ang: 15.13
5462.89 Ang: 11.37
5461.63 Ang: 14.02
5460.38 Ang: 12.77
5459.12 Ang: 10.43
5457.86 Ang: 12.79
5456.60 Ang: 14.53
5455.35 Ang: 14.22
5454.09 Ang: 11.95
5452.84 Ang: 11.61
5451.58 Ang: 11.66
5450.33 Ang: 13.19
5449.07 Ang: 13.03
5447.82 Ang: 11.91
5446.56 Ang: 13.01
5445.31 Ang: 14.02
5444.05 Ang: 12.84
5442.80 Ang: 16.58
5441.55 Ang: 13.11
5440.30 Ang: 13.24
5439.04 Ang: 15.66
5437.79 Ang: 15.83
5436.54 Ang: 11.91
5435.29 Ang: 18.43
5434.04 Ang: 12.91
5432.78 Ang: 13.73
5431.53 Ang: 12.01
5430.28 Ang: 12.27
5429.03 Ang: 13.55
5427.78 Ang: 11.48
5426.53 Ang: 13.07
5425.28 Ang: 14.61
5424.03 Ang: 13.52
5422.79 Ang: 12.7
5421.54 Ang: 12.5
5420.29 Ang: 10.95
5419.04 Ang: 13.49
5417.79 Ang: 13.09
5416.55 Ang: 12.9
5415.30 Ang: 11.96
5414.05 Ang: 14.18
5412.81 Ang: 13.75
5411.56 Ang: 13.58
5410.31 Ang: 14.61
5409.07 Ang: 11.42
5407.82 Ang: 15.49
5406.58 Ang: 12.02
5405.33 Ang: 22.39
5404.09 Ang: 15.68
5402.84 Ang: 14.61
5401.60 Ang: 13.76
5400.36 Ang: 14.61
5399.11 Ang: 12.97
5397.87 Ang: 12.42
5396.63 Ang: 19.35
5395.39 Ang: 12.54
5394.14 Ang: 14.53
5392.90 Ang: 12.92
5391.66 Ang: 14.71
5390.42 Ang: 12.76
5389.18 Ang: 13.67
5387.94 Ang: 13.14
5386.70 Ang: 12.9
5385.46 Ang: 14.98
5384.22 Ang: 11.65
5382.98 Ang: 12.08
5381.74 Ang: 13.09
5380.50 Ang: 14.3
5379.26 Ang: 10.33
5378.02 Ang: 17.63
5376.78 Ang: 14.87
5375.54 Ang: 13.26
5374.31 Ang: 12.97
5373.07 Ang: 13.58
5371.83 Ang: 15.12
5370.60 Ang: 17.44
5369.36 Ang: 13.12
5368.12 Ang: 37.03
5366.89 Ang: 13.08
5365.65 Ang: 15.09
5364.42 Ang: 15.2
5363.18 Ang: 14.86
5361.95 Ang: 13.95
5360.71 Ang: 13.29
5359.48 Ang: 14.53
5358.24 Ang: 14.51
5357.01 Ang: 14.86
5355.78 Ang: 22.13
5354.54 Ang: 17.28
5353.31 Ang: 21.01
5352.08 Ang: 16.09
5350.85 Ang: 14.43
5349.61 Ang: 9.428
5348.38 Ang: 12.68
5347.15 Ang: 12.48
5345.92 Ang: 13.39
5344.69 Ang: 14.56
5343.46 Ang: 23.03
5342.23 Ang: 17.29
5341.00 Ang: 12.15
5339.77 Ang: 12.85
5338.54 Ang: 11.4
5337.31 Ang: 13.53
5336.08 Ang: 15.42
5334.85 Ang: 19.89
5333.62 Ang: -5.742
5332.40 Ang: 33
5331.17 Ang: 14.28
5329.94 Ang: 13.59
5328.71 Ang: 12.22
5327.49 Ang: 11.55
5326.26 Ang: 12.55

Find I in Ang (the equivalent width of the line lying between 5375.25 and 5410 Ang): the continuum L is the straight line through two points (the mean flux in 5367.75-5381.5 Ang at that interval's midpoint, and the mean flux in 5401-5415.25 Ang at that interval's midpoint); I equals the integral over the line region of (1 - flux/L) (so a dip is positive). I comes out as 2.4 Ang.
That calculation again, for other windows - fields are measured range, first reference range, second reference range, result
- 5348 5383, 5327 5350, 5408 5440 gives -4.05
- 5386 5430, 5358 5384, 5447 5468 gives 1.15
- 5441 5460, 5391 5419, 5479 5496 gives 2.00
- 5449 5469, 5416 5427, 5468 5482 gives 1.19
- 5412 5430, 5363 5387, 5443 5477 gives 1.40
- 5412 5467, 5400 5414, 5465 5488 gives 4.22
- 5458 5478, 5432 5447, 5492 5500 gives 1.50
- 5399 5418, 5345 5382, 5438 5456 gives 0.06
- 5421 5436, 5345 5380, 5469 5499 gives 1.50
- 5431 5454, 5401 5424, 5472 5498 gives 0.76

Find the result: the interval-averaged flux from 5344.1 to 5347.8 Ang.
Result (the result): 13.5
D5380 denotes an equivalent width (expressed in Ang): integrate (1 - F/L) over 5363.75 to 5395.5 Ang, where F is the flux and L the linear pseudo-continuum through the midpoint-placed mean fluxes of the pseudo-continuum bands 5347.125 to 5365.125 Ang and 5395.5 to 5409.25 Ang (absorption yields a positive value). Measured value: 0.80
